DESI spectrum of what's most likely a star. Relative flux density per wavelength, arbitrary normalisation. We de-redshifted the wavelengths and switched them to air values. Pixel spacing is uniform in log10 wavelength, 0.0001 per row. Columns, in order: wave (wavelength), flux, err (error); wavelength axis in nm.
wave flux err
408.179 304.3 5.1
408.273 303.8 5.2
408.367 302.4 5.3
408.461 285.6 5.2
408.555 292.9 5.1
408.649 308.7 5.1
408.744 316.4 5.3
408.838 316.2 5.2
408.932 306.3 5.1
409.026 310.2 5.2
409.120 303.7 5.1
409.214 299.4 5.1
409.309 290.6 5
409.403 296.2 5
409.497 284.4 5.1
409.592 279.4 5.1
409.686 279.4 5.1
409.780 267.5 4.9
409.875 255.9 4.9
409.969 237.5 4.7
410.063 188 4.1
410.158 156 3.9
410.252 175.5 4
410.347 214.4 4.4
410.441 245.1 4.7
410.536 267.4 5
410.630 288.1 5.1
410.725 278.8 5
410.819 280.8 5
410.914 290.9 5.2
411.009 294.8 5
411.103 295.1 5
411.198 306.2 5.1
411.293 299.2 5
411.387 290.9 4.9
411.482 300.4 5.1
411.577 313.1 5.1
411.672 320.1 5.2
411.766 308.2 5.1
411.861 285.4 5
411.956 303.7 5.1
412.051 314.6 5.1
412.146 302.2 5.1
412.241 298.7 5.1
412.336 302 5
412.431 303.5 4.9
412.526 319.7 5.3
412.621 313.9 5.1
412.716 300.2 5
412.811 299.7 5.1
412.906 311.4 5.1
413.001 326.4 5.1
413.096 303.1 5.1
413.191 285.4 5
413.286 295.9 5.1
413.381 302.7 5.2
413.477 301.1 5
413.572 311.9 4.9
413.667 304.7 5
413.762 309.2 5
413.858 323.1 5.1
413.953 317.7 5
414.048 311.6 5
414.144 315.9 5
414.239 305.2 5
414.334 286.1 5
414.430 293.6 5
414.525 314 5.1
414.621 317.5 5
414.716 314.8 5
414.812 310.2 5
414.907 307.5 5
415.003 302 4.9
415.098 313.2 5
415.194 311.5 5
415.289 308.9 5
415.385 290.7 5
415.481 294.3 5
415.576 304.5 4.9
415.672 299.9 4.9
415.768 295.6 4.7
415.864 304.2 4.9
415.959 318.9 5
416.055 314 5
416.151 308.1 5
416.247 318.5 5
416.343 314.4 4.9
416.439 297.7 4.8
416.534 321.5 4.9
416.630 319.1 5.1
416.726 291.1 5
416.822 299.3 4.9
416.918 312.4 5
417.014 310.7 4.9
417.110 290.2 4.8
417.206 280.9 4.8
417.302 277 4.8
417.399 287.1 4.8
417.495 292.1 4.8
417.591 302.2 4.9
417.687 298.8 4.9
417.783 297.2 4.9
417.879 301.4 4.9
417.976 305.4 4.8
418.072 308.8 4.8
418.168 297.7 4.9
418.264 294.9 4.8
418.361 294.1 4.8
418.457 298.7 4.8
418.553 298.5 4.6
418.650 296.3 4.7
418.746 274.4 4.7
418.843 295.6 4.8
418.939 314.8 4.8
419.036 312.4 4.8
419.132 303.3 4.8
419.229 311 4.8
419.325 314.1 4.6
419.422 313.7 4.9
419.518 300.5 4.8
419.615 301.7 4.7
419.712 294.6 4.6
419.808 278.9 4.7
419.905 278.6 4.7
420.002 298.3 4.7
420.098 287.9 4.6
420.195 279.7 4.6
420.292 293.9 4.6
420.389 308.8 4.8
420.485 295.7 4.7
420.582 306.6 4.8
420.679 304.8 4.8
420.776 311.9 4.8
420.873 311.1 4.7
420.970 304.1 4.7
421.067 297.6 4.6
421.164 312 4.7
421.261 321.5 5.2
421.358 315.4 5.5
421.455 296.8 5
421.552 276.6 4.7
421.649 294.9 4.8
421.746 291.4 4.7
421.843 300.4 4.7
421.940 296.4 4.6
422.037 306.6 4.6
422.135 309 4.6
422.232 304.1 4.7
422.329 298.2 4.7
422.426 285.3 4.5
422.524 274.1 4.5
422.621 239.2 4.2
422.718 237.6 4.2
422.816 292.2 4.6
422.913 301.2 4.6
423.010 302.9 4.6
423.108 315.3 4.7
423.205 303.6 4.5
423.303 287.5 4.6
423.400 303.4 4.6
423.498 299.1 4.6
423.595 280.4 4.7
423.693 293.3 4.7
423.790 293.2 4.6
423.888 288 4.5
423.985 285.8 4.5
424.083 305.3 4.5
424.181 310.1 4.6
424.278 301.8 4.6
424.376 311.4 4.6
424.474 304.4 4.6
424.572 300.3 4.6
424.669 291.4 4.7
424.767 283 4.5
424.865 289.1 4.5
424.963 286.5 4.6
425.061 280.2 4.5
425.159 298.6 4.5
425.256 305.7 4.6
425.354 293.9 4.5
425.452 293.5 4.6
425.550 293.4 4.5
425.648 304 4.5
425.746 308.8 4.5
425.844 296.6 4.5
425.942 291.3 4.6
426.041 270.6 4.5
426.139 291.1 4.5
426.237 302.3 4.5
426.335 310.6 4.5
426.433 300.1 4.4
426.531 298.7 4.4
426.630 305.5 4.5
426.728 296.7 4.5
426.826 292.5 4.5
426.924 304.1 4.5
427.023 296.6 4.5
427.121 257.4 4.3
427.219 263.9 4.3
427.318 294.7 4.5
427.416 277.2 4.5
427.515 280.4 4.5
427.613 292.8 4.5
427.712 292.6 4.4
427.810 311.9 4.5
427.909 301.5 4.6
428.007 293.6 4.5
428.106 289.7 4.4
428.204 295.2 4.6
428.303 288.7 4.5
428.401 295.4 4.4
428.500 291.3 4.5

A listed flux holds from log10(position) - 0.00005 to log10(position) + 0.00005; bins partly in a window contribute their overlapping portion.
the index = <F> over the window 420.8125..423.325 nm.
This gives 295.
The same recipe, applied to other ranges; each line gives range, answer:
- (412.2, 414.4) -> 306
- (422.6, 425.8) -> 294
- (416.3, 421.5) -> 300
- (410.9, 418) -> 304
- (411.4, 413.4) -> 305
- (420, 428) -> 295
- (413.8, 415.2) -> 309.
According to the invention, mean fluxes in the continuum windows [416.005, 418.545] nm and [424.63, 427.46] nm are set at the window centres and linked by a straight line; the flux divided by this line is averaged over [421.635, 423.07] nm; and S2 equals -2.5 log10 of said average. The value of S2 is 0.03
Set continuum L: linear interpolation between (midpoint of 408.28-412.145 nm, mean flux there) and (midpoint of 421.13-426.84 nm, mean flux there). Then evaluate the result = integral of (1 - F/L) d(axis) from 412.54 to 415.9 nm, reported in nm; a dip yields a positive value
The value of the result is -0.24 nm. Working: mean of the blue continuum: 282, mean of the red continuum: 295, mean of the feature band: 306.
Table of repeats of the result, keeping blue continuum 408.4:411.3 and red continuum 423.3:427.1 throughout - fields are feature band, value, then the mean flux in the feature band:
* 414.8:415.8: -0.08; 303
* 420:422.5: -0.08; 300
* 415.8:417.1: -0.12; 309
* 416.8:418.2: -0.06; 297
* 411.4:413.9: -0.25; 306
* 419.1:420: -0.04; 299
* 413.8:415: -0.12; 309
